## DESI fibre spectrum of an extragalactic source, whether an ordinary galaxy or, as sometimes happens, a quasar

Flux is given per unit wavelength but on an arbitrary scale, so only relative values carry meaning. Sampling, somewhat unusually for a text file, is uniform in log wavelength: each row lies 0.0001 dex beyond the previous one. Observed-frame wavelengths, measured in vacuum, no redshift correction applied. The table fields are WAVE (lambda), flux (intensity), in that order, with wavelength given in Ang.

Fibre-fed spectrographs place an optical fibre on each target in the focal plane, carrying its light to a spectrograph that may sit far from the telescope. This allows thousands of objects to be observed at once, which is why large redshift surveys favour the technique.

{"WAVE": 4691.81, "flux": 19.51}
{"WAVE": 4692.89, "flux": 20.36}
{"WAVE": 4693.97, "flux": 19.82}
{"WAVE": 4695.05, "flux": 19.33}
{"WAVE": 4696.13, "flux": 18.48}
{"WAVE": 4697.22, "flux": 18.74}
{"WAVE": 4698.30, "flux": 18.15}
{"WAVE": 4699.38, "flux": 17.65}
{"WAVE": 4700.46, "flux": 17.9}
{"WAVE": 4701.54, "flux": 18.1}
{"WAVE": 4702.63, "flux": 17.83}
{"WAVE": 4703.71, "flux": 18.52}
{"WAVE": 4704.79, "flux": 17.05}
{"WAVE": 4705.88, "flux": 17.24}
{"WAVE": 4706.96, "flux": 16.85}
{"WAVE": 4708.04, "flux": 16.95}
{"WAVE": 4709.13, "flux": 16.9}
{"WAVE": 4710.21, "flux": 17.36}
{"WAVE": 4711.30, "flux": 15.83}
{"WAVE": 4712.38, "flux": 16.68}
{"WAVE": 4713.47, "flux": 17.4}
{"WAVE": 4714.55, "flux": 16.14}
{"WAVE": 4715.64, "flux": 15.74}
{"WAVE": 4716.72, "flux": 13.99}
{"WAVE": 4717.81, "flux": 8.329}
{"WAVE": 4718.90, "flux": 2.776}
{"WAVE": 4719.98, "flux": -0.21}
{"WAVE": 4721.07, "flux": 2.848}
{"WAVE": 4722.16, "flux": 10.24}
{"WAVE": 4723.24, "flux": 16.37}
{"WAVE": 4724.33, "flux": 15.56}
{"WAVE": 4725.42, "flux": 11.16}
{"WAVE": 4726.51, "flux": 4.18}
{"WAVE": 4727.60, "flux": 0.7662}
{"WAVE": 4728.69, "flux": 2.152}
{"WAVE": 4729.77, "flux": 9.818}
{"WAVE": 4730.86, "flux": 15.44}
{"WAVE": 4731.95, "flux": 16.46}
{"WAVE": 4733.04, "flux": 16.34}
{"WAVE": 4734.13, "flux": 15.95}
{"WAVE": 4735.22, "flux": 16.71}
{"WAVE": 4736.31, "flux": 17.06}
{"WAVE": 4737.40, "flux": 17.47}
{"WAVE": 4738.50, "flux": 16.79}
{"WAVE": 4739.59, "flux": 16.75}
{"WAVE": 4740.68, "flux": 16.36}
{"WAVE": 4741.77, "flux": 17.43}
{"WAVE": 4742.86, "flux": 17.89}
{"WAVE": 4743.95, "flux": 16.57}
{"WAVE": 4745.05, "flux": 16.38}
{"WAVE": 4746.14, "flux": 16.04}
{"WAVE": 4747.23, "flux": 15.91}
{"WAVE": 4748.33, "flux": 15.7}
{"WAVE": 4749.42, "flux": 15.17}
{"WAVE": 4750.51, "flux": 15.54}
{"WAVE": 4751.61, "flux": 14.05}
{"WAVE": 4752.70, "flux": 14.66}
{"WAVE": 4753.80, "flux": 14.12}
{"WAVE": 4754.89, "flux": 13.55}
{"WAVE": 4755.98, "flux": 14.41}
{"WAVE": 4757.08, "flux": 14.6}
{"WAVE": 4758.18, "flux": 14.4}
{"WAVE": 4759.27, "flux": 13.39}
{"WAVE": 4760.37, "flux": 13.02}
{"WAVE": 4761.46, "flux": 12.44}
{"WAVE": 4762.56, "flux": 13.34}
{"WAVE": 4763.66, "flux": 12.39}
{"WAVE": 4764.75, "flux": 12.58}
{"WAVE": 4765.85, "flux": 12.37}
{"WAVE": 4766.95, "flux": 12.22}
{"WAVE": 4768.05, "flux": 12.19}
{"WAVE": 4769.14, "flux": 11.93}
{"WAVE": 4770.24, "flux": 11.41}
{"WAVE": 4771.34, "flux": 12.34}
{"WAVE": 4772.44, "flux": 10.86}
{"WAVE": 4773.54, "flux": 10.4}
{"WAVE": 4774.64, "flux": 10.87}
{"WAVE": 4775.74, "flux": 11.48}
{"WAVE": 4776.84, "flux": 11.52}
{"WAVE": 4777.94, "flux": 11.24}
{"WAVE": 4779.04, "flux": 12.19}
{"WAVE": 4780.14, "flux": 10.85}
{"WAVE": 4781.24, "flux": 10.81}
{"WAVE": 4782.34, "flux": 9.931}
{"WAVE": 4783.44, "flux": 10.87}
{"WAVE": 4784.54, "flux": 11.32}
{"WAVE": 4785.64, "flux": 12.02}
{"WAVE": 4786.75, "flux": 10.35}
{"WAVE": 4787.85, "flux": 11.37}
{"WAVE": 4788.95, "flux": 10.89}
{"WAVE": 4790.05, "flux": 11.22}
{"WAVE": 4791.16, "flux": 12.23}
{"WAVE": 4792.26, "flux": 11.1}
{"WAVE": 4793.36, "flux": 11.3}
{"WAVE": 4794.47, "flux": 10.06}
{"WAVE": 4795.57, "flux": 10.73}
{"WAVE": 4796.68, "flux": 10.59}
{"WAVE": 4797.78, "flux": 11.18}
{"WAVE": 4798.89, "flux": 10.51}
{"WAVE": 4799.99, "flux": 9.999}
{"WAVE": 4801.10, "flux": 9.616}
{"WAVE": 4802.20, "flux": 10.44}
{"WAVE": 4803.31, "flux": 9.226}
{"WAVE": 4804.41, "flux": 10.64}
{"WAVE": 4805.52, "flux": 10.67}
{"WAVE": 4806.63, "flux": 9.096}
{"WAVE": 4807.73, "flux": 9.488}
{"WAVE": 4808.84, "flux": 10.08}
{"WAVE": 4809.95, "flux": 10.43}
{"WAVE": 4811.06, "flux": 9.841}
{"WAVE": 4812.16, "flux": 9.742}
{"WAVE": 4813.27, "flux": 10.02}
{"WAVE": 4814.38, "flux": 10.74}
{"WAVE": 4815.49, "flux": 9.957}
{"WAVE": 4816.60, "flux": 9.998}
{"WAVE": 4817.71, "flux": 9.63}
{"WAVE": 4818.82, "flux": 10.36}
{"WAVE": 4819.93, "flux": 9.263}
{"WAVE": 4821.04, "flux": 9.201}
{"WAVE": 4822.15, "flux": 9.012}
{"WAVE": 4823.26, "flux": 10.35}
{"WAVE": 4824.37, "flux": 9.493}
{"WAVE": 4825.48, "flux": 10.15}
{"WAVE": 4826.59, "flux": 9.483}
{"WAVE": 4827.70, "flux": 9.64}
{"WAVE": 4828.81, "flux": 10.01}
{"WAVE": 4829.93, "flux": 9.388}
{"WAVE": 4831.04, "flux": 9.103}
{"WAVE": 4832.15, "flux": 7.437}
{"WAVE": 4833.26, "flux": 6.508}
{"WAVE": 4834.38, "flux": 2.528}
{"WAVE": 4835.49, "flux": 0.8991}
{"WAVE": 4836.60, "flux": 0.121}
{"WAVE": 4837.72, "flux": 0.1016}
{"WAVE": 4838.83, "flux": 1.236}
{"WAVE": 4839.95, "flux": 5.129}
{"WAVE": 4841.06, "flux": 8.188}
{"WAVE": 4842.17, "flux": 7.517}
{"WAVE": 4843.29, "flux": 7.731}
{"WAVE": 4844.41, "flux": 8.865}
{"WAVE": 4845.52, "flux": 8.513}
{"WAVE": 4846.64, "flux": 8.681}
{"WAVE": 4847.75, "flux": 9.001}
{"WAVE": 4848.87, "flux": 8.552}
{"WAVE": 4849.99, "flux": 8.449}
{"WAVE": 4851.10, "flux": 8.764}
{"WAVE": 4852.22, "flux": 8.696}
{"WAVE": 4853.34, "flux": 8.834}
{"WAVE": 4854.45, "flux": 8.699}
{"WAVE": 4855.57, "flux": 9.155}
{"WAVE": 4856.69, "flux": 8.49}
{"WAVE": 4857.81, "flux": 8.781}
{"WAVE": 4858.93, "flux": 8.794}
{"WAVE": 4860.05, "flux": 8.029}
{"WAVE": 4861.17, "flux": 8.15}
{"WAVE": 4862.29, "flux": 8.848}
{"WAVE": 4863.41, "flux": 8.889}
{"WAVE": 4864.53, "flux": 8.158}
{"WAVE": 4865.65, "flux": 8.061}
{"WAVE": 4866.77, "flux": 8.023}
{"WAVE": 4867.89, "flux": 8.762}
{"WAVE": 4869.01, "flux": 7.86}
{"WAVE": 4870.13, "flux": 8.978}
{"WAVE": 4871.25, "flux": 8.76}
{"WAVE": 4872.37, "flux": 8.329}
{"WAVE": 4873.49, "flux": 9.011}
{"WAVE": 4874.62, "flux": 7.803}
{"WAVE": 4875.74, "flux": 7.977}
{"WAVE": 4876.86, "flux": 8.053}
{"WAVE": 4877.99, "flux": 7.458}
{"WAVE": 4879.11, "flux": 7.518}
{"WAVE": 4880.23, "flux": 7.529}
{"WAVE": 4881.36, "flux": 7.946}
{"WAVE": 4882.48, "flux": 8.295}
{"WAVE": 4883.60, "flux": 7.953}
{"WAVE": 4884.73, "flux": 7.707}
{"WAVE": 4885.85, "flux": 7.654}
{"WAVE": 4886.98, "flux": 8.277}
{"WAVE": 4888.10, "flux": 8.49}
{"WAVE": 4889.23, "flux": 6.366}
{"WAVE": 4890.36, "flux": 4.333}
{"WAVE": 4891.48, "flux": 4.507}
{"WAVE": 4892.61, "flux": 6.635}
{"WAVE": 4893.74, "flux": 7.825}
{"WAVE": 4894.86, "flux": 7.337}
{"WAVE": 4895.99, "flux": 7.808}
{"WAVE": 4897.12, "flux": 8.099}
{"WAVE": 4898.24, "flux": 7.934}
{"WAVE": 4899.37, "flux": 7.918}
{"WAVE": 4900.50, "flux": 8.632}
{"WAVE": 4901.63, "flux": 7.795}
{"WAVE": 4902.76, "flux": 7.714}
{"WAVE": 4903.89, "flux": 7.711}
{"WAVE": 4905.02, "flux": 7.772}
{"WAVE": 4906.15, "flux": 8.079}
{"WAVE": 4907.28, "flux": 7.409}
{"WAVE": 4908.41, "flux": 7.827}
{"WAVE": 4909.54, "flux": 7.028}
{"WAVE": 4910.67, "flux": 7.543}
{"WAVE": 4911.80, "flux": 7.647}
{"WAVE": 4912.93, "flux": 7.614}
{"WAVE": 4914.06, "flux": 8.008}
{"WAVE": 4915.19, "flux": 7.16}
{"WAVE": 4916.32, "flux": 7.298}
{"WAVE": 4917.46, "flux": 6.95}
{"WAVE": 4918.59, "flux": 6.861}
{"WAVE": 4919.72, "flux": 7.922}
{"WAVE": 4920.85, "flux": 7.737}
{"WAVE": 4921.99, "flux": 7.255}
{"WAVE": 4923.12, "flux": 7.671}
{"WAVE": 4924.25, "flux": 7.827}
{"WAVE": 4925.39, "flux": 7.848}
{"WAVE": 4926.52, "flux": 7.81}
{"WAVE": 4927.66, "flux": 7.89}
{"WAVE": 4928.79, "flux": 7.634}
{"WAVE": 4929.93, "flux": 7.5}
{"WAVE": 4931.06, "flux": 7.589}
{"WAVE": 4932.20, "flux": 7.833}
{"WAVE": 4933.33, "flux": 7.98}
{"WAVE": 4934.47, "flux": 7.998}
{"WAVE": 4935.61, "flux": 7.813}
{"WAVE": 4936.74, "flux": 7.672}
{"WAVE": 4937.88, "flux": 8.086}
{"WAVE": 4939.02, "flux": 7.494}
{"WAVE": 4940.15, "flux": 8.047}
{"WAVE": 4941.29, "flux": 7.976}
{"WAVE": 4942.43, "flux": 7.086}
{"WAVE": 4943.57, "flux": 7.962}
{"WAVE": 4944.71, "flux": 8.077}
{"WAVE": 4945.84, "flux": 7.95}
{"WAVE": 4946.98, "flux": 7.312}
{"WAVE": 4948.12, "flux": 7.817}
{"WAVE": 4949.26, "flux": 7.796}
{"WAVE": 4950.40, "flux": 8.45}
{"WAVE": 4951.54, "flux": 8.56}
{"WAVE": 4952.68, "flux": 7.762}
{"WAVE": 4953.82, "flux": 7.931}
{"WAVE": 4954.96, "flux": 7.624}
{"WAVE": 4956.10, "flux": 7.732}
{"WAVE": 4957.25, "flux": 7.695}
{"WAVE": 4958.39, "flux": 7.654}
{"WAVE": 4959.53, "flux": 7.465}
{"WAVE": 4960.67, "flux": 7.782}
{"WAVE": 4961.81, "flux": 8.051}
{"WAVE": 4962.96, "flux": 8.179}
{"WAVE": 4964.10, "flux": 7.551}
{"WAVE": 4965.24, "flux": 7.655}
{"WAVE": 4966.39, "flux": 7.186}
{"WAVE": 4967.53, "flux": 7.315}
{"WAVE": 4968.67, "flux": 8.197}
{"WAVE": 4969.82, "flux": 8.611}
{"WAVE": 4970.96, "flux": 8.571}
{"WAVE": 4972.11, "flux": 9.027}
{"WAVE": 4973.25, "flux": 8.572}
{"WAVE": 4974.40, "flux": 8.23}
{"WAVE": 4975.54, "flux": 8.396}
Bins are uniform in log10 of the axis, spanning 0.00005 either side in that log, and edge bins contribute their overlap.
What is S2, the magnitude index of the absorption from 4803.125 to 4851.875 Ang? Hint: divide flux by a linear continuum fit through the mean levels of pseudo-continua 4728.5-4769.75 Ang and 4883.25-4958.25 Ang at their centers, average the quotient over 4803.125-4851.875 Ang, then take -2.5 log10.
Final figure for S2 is 0.357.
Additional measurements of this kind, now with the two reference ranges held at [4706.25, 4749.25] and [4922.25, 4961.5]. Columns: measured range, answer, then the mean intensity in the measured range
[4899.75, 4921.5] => 0.14 mag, 7.62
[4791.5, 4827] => 0.13 mag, 10.1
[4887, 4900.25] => 0.27 mag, 7.11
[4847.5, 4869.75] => 0.18 mag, 8.55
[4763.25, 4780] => 0.06 mag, 11.7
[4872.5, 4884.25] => 0.19 mag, 7.96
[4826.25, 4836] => 0.44 mag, 7.2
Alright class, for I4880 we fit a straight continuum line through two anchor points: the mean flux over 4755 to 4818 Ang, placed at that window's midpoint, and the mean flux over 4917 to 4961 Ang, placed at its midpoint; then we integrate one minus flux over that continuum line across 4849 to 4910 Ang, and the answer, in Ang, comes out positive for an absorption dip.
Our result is 7.6 Ang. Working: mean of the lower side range 11.2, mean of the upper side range 7.75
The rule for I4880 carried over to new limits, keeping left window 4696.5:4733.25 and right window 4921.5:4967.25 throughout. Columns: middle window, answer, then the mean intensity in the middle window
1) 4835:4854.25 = 7.0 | 6.49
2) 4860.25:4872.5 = 1.6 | 8.43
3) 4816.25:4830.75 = 1.5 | 9.68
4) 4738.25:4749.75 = -3.4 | 16.5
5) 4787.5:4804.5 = 1.1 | 10.7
